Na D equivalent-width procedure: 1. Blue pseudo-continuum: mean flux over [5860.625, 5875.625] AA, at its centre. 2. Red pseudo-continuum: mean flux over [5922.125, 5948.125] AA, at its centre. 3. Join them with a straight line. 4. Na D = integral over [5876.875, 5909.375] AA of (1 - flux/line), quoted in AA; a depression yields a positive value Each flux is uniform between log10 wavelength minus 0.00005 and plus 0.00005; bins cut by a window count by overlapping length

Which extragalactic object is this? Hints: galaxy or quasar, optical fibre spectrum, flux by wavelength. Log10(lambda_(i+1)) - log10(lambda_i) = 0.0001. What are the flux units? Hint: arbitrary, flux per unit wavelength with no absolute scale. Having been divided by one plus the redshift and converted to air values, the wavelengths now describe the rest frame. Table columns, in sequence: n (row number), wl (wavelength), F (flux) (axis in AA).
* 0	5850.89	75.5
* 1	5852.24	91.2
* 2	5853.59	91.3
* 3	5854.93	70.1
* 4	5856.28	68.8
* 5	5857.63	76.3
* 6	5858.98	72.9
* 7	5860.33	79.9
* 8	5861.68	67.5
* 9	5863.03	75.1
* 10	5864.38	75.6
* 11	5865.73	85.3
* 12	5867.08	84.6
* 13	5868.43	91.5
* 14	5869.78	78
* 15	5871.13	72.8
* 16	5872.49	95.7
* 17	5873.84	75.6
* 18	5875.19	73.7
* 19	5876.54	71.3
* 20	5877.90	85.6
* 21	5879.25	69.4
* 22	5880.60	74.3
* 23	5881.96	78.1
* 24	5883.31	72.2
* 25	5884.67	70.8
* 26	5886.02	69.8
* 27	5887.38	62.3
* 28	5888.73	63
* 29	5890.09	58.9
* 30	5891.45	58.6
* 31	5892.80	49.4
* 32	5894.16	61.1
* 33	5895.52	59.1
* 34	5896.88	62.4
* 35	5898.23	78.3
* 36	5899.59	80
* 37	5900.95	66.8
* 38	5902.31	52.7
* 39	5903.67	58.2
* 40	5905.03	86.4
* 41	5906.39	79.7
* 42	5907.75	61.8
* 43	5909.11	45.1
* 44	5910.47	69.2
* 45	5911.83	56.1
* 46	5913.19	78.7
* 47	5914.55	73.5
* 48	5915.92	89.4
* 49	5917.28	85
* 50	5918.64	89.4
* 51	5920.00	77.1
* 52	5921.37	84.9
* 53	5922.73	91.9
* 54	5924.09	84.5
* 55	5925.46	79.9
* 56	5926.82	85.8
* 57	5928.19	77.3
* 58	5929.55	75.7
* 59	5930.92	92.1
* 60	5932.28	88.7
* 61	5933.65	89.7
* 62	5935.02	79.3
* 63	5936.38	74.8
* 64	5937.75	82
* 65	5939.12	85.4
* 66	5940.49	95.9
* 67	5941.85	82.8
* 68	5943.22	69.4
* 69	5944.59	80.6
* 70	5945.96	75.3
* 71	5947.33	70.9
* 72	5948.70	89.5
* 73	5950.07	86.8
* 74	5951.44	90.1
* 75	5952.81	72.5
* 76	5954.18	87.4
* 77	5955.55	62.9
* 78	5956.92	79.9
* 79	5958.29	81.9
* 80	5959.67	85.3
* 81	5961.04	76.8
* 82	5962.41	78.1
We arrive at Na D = 5.4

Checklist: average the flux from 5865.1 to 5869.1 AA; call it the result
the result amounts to 87.2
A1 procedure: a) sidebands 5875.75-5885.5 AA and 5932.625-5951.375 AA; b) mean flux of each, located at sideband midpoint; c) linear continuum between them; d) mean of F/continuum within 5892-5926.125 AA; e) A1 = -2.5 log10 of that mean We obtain 0.09 mag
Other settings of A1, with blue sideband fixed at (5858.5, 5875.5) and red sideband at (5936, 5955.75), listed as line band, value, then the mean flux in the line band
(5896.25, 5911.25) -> 0.19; 67.3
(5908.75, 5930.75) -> 0.03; 78.5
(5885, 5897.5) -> 0.30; 60.8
